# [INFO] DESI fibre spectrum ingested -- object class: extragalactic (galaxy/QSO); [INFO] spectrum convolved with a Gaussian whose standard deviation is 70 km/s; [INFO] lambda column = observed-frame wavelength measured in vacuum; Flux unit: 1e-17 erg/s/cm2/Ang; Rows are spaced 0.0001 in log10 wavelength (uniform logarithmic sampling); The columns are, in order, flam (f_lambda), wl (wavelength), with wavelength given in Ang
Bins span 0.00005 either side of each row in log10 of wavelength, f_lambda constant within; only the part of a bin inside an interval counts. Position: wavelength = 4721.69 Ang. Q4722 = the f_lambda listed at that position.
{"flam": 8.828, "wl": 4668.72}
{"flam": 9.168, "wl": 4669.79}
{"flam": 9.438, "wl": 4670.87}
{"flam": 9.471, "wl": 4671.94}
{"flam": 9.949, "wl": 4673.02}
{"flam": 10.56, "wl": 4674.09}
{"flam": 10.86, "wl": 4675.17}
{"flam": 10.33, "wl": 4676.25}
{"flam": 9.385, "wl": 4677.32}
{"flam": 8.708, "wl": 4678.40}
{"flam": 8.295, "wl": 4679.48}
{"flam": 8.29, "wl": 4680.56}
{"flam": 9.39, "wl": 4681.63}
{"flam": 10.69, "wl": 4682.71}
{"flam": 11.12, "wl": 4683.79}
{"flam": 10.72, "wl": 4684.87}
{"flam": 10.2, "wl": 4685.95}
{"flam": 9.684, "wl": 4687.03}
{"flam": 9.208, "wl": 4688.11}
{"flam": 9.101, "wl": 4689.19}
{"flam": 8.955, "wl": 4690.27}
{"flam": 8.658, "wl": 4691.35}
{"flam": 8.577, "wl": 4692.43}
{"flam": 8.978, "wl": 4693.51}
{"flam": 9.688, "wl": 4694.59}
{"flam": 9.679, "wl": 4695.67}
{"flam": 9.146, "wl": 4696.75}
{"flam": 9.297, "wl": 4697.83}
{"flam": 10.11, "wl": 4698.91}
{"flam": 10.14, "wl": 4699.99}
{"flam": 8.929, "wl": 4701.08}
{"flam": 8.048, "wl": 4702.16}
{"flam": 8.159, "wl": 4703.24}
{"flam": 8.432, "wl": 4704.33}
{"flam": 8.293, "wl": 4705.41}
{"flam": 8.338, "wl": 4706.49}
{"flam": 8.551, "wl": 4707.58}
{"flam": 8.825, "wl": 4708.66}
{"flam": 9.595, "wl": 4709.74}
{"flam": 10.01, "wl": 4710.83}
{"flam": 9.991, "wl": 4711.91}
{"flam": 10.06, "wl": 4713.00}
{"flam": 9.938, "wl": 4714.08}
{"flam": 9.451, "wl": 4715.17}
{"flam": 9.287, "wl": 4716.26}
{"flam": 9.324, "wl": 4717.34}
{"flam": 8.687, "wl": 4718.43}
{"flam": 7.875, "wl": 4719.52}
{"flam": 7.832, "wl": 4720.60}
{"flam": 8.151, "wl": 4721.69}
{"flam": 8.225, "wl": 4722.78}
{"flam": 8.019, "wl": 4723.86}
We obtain 8.151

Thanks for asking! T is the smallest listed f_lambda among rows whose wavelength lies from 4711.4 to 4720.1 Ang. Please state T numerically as 7.875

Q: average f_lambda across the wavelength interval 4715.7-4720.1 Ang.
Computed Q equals 8.79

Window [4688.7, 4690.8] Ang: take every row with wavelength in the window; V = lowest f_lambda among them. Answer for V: 8.955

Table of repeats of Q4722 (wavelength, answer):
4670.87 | 9.438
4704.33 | 8.432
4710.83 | 10.01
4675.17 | 10.86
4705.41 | 8.293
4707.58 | 8.551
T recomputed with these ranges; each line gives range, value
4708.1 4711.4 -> 8.825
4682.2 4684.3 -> 10.69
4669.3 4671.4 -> 9.168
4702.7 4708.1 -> 8.159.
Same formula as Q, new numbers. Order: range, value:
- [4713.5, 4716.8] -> 9.56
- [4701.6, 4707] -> 8.26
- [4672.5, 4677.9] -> 10.2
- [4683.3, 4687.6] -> 10.4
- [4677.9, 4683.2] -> 9.06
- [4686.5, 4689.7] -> 9.33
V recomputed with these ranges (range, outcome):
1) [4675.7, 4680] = 8.295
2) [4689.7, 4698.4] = 8.577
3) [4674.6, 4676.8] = 10.33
